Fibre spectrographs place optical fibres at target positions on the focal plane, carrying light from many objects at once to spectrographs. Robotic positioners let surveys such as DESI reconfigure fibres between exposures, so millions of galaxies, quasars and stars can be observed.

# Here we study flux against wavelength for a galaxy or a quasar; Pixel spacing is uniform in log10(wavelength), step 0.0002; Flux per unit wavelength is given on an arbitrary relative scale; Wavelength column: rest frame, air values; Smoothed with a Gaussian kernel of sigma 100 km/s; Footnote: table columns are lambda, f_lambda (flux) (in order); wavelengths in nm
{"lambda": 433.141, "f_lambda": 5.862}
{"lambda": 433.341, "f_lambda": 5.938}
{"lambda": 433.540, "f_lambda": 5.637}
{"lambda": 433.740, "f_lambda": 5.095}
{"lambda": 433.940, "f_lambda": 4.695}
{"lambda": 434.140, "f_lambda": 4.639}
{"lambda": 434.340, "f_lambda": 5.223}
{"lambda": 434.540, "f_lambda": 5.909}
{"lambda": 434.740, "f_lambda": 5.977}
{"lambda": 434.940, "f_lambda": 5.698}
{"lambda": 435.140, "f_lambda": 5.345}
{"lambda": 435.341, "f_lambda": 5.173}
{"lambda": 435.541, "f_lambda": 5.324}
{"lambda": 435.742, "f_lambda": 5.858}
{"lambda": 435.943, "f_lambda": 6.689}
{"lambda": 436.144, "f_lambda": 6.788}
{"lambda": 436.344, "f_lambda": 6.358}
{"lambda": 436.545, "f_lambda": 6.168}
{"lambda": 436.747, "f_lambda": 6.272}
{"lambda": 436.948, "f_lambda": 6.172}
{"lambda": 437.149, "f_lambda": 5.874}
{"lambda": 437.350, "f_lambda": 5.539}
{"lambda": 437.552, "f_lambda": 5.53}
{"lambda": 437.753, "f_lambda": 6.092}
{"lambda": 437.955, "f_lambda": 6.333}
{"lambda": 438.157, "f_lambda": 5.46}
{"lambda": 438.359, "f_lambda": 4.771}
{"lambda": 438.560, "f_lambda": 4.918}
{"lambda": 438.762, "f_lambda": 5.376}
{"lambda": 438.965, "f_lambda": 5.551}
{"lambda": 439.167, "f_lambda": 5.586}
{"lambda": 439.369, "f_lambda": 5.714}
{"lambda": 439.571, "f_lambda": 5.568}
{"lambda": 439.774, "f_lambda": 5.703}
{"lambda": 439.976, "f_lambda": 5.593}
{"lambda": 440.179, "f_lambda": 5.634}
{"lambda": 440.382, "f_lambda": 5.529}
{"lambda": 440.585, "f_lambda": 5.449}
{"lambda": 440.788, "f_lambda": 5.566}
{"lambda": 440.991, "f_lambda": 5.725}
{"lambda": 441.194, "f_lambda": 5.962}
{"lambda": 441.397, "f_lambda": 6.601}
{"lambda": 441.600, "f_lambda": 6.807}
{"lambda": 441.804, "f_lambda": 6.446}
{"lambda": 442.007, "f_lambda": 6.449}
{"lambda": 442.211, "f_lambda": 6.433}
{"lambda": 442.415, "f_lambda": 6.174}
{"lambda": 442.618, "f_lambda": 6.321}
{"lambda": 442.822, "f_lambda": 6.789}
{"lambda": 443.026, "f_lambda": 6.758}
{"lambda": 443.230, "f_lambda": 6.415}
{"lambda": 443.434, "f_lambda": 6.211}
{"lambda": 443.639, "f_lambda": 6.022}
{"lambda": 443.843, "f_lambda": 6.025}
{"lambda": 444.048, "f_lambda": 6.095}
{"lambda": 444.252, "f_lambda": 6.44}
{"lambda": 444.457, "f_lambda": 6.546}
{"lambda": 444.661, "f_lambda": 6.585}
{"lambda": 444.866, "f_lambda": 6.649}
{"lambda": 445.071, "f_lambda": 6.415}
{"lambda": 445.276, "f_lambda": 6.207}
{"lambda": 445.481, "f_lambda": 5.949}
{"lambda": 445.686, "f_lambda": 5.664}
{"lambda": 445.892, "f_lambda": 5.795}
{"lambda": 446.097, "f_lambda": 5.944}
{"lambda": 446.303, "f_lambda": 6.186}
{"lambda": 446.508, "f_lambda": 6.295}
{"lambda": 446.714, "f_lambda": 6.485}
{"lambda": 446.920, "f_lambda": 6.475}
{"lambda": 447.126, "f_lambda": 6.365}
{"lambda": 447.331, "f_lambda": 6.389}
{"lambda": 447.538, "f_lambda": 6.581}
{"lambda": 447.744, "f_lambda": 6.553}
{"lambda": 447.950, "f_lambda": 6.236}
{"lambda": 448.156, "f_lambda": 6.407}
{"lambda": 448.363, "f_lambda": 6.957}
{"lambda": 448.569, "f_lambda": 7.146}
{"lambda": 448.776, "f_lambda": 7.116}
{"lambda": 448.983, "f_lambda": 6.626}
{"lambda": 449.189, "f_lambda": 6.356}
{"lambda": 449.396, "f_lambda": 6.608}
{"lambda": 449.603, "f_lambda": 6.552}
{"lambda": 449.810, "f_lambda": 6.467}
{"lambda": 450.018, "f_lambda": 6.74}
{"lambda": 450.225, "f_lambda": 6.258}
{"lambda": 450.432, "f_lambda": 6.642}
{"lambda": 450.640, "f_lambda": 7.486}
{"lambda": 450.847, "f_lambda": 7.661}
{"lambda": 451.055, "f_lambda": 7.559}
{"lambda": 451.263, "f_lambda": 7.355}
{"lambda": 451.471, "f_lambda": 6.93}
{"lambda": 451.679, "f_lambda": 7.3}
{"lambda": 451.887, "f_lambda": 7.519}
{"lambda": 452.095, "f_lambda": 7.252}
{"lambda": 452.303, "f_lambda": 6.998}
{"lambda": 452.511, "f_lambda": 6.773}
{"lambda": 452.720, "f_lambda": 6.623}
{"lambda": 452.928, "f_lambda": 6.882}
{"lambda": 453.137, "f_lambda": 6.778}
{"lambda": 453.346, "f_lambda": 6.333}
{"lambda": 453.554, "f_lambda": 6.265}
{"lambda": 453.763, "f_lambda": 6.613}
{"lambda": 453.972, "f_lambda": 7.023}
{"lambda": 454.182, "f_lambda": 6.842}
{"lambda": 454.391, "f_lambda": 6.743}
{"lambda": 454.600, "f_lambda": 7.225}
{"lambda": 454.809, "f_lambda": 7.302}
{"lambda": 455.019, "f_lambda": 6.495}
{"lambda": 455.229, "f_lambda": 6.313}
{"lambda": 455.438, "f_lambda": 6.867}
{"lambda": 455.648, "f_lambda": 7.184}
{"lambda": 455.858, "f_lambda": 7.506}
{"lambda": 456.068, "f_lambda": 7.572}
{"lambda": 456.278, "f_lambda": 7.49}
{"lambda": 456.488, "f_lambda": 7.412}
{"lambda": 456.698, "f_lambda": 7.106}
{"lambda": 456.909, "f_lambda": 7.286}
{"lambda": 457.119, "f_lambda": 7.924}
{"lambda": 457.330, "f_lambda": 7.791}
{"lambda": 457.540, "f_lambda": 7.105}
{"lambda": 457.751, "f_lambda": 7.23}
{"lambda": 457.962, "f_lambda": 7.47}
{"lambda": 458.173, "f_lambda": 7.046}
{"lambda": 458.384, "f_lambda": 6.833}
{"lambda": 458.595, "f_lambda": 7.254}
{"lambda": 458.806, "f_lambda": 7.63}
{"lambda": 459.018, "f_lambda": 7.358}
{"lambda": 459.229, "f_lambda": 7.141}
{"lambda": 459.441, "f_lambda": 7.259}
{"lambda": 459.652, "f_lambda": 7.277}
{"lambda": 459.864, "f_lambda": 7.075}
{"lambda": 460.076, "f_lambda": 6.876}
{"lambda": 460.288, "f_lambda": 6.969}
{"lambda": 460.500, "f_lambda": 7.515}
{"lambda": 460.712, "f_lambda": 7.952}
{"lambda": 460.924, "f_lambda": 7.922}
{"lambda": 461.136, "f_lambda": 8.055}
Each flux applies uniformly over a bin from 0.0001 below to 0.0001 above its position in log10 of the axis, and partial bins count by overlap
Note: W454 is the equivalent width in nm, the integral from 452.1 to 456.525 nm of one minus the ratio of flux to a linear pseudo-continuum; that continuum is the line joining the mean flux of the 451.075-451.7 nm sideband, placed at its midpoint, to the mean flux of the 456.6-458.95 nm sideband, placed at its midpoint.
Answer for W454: 0.22 nm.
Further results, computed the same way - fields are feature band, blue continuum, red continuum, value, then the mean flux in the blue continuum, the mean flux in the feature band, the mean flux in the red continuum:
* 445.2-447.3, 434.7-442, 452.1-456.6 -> 0.07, 5.82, 6.15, 6.93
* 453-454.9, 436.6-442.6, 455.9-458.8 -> 0.08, 5.83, 6.79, 7.36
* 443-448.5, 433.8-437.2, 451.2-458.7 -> 0.11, 5.77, 6.32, 7.07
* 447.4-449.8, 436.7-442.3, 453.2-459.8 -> -0.05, 5.8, 6.64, 7.12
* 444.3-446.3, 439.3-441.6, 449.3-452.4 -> 0.05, 5.78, 6.2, 7.02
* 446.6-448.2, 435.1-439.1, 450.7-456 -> 0.03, 5.78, 6.44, 6.98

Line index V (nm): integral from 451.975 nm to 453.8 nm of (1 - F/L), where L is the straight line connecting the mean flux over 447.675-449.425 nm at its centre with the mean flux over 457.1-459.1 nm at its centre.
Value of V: 0.06 nm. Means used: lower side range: 6.67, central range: 6.74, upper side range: 7.34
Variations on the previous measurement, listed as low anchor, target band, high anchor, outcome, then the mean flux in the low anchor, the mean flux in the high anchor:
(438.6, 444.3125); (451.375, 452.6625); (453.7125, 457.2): -0.05 nm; 6.02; 7.11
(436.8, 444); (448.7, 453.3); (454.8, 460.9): -0.13 nm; 5.92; 7.26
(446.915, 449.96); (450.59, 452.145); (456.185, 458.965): -0.12 nm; 6.59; 7.35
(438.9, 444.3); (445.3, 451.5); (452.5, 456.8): -0.07 nm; 6.06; 6.93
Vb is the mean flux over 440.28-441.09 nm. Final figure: 5.56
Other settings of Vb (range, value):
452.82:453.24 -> 6.83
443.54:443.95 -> 6.02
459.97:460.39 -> 6.92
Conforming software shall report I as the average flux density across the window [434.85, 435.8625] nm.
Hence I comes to 5.5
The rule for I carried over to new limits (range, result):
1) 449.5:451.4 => 6.97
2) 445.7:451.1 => 6.59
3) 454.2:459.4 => 7.21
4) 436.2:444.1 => 5.95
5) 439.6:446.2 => 6.15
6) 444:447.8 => 6.3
